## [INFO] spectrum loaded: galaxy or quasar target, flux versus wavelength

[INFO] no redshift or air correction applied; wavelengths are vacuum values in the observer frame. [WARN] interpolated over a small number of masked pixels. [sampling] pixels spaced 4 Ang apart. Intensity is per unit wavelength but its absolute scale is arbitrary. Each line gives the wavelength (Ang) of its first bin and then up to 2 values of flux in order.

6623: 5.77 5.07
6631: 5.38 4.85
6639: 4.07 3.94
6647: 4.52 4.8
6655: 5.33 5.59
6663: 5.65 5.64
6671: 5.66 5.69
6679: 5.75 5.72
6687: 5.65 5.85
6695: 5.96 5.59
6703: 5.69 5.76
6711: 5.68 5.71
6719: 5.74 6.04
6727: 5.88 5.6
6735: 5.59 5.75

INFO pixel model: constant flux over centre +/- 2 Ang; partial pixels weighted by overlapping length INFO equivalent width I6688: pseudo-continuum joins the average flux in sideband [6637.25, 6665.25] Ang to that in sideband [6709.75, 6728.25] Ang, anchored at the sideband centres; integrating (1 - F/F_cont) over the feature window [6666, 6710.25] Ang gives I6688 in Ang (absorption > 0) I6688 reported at -2.9 Ang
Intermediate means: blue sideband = 4.86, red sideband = 5.81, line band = 5.72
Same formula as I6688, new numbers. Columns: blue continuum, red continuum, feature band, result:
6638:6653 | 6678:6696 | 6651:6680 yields -3.02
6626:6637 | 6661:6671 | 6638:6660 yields 2.83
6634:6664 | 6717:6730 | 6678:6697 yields -1.53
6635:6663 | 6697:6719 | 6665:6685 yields -1.96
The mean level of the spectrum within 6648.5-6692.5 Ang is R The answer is 5.56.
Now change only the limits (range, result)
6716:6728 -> 5.87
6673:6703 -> 5.74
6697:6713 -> 5.68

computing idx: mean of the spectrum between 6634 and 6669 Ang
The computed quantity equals 4.93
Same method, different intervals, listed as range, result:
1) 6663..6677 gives 5.66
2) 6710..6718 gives 5.7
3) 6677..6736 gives 5.75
